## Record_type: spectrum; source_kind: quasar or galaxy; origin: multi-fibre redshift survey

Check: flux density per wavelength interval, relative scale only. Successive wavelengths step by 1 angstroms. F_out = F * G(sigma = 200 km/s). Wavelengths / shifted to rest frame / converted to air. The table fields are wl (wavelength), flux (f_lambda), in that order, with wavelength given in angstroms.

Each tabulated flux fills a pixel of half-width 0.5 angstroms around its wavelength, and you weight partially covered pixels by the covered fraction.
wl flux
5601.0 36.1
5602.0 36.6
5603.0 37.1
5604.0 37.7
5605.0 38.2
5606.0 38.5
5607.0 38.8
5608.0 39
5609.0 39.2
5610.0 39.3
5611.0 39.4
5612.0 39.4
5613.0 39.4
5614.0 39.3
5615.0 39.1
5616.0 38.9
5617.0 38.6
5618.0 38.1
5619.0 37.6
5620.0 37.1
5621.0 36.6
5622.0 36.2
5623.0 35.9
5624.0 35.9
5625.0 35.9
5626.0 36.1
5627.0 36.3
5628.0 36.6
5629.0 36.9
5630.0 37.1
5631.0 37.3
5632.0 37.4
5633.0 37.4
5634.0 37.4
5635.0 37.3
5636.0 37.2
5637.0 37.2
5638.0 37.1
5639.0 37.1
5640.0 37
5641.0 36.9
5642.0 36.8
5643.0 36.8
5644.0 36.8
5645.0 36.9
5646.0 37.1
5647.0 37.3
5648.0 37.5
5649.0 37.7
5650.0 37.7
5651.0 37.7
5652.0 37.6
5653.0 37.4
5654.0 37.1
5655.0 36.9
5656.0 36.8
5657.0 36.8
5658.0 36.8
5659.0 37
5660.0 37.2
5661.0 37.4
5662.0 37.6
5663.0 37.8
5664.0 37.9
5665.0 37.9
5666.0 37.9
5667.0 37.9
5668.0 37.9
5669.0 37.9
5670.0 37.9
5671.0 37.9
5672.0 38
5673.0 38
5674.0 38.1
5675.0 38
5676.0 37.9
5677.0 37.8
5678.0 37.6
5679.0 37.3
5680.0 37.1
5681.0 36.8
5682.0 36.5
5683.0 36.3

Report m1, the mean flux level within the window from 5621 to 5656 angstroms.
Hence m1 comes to 37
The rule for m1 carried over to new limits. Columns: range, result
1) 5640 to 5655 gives 37.2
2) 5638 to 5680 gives 37.4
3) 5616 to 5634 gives 37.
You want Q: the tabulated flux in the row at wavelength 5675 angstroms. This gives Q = 38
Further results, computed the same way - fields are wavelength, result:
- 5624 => 35.9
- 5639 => 37.1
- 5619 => 37.6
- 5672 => 38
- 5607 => 38.8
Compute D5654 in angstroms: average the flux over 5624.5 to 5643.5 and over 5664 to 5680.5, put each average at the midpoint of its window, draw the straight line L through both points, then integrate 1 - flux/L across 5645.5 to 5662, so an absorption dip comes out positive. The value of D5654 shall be 0.1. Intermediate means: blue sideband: 36.9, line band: 37.3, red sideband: 37.8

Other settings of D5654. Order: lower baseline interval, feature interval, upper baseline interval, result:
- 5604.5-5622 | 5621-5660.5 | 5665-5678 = 1.3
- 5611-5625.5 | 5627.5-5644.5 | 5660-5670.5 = 0.3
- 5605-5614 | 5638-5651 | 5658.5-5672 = 0.4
